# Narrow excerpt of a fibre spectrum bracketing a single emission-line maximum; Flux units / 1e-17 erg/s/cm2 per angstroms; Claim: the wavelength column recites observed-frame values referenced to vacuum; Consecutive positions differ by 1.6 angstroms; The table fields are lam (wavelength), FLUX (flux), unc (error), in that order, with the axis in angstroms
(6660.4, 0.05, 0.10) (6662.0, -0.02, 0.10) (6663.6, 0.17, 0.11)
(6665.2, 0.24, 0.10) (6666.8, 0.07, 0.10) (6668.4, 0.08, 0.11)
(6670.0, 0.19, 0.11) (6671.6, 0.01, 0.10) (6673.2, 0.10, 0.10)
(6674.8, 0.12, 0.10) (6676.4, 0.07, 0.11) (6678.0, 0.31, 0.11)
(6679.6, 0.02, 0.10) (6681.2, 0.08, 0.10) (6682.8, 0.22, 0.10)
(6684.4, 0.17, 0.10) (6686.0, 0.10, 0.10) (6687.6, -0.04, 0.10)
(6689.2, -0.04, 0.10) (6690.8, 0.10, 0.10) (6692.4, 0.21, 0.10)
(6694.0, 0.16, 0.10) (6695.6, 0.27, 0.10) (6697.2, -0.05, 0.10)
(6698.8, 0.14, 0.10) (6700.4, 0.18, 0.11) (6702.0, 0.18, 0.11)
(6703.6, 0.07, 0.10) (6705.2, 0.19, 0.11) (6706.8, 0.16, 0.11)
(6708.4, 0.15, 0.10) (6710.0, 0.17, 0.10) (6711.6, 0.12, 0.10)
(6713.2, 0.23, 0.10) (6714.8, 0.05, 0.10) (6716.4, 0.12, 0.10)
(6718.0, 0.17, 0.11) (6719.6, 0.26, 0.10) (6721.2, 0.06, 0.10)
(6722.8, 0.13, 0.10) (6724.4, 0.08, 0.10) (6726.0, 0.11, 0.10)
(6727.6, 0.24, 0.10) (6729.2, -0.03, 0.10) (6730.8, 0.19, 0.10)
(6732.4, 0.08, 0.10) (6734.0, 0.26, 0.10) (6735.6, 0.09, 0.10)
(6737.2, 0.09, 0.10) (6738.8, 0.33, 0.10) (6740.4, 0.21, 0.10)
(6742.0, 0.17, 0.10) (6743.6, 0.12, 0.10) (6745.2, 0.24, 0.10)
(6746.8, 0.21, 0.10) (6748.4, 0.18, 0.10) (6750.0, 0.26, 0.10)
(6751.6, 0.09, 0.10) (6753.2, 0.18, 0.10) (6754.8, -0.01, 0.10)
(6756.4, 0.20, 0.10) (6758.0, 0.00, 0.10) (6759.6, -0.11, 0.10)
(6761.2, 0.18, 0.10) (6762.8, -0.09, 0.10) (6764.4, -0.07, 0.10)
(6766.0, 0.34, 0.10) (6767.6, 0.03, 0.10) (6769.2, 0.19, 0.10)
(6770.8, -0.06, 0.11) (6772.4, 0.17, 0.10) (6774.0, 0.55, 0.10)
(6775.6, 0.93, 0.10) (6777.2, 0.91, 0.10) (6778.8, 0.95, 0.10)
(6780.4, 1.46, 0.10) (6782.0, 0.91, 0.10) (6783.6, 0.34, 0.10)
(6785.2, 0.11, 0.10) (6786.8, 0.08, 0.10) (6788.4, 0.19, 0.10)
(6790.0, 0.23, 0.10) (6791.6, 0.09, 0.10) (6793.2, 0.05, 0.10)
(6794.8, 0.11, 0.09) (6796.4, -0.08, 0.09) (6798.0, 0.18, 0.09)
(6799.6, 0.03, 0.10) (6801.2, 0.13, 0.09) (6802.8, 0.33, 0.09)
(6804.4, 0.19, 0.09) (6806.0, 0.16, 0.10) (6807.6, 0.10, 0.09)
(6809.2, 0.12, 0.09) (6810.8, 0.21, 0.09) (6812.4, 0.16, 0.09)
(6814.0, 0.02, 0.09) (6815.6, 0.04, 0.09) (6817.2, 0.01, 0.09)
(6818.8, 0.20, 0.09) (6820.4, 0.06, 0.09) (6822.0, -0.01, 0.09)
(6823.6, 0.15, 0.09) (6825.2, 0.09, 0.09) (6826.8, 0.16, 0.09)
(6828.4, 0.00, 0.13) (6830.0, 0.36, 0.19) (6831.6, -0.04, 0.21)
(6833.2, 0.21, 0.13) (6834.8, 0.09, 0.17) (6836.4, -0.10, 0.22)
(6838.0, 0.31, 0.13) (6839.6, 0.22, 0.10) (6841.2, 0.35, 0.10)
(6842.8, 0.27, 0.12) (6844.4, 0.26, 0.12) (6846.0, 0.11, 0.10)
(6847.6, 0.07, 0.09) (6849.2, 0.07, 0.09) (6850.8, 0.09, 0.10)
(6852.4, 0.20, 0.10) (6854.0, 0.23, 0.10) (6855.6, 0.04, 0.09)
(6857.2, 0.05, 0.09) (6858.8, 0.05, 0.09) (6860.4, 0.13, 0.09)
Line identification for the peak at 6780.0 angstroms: [O II] 3727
